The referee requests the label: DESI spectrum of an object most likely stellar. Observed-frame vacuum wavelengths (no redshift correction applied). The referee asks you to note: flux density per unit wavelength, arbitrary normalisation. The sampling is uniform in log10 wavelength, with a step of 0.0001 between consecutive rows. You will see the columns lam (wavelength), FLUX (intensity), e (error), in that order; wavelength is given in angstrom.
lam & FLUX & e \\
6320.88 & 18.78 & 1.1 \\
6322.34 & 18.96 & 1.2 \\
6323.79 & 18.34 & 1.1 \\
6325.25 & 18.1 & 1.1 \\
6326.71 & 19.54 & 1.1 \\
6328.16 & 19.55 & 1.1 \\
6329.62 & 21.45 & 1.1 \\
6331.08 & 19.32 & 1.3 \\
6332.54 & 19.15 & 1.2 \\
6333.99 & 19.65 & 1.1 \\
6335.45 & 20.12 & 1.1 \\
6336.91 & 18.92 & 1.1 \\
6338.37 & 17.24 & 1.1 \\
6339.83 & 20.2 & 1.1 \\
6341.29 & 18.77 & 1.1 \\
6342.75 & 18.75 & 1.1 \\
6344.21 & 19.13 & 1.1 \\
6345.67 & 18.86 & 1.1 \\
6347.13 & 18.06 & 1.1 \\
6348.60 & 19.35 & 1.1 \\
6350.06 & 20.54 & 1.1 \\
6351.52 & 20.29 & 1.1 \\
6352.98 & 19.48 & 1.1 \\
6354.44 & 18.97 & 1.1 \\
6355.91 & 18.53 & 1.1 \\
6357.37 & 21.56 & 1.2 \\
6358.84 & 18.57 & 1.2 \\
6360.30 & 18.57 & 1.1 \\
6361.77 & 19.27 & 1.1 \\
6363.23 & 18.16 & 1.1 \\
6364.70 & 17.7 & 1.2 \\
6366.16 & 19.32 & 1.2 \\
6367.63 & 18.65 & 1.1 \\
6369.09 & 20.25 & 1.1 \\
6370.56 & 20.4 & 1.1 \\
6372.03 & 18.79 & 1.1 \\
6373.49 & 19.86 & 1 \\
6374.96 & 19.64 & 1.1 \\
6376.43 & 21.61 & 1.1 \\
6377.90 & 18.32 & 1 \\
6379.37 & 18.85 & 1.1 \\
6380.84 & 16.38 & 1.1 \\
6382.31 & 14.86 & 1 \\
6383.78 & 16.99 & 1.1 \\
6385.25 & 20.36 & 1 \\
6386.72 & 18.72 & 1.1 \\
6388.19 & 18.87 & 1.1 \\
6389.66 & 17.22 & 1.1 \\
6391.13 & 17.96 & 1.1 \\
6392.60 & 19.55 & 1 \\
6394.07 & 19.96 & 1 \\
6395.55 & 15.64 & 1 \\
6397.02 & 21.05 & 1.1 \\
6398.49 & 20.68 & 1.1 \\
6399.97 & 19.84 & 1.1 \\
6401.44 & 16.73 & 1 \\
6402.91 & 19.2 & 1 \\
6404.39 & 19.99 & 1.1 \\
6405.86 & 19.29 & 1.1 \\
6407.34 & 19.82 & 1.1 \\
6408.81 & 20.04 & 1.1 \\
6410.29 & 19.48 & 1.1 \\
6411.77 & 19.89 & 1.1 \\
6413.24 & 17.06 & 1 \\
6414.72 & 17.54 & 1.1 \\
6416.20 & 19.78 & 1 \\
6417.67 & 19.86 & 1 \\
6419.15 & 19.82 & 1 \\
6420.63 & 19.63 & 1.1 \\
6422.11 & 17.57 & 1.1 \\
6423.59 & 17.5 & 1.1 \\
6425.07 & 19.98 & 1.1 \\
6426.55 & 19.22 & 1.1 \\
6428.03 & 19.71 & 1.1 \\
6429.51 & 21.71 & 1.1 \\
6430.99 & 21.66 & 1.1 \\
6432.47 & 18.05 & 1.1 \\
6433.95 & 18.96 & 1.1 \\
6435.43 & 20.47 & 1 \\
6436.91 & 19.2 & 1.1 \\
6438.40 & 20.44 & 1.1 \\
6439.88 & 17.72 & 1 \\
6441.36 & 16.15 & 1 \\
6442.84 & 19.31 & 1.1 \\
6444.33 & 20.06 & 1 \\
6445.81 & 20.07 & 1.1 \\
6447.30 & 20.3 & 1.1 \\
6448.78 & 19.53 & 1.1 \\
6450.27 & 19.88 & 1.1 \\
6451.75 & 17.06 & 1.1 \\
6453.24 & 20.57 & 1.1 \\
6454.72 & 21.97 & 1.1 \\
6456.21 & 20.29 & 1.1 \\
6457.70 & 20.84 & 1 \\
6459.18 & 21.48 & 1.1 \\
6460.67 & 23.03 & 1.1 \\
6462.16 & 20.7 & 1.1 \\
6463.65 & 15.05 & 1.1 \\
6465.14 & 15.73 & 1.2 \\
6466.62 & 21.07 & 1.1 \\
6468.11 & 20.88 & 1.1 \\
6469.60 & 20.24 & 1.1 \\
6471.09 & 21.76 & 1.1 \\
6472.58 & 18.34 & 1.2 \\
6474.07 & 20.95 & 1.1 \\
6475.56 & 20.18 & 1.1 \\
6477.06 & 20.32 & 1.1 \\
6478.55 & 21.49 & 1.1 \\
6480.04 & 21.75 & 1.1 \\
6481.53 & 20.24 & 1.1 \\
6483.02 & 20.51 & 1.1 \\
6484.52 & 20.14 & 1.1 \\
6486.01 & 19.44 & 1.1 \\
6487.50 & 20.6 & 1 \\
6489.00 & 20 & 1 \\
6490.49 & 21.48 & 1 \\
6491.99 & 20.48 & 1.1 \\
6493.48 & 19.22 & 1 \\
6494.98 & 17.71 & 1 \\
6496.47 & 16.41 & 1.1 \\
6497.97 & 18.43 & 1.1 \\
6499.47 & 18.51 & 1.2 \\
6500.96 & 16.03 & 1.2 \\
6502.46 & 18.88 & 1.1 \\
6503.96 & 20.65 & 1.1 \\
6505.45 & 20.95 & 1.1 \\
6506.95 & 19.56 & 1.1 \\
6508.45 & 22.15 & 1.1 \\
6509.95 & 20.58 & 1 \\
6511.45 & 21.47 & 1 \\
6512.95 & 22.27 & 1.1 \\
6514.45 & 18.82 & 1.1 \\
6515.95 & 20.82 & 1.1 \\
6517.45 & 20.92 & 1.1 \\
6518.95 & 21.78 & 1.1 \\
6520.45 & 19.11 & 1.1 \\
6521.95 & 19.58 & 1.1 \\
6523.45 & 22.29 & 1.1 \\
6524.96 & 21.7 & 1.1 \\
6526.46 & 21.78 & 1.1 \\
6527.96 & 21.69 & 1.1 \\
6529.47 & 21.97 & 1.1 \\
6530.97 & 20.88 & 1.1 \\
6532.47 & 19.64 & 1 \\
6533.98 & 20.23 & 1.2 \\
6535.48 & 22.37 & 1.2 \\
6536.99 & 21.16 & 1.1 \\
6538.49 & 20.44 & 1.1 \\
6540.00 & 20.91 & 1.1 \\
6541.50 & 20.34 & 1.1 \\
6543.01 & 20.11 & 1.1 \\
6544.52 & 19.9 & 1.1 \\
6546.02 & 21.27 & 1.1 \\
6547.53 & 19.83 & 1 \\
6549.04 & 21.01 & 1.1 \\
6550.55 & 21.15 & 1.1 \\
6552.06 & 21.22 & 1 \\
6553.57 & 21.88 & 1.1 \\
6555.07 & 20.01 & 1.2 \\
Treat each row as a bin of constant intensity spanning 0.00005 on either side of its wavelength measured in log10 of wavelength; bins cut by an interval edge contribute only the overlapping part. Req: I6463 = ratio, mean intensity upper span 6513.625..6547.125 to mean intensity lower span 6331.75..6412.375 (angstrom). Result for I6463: 1.09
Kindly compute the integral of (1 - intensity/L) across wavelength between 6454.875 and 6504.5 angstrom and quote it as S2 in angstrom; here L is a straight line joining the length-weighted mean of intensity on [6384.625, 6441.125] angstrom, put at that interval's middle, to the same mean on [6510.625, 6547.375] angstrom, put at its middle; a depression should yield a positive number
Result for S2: 0.86 angstrom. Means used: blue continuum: 19.2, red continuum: 20.9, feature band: 19.8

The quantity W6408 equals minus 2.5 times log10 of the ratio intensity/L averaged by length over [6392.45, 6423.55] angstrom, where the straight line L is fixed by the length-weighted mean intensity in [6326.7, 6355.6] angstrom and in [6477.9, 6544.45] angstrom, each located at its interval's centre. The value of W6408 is 0.04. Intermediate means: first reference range 19.4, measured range 19.1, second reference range 20.3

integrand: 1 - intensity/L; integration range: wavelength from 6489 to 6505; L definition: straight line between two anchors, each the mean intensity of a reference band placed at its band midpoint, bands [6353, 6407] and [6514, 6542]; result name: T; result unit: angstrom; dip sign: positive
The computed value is 1.3 angstrom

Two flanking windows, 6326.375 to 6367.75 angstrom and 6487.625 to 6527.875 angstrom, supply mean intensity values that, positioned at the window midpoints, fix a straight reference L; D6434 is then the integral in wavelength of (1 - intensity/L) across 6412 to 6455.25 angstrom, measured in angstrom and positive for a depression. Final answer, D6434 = 0.81 angstrom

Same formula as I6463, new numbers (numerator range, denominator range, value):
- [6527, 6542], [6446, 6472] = 1.05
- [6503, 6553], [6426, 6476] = 1.05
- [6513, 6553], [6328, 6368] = 1.08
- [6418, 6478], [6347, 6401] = 1.04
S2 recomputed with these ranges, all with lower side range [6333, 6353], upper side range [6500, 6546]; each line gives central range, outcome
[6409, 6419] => 0.4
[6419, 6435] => 0.4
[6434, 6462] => 0.2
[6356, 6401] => 1.4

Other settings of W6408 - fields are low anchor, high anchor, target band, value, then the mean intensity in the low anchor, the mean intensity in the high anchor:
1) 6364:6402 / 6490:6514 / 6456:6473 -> -0.03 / 18.8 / 19.6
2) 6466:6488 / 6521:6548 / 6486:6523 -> 0.04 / 20.5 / 20.9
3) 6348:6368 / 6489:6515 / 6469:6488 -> -0.05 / 19.2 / 19.6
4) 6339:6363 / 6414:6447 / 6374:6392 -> 0.05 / 19.3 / 19.3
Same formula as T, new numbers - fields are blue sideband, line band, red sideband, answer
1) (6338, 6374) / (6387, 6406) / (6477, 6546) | 0.6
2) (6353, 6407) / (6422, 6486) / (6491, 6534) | -0.7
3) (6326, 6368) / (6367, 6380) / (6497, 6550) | -0.1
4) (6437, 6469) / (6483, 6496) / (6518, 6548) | 0.2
